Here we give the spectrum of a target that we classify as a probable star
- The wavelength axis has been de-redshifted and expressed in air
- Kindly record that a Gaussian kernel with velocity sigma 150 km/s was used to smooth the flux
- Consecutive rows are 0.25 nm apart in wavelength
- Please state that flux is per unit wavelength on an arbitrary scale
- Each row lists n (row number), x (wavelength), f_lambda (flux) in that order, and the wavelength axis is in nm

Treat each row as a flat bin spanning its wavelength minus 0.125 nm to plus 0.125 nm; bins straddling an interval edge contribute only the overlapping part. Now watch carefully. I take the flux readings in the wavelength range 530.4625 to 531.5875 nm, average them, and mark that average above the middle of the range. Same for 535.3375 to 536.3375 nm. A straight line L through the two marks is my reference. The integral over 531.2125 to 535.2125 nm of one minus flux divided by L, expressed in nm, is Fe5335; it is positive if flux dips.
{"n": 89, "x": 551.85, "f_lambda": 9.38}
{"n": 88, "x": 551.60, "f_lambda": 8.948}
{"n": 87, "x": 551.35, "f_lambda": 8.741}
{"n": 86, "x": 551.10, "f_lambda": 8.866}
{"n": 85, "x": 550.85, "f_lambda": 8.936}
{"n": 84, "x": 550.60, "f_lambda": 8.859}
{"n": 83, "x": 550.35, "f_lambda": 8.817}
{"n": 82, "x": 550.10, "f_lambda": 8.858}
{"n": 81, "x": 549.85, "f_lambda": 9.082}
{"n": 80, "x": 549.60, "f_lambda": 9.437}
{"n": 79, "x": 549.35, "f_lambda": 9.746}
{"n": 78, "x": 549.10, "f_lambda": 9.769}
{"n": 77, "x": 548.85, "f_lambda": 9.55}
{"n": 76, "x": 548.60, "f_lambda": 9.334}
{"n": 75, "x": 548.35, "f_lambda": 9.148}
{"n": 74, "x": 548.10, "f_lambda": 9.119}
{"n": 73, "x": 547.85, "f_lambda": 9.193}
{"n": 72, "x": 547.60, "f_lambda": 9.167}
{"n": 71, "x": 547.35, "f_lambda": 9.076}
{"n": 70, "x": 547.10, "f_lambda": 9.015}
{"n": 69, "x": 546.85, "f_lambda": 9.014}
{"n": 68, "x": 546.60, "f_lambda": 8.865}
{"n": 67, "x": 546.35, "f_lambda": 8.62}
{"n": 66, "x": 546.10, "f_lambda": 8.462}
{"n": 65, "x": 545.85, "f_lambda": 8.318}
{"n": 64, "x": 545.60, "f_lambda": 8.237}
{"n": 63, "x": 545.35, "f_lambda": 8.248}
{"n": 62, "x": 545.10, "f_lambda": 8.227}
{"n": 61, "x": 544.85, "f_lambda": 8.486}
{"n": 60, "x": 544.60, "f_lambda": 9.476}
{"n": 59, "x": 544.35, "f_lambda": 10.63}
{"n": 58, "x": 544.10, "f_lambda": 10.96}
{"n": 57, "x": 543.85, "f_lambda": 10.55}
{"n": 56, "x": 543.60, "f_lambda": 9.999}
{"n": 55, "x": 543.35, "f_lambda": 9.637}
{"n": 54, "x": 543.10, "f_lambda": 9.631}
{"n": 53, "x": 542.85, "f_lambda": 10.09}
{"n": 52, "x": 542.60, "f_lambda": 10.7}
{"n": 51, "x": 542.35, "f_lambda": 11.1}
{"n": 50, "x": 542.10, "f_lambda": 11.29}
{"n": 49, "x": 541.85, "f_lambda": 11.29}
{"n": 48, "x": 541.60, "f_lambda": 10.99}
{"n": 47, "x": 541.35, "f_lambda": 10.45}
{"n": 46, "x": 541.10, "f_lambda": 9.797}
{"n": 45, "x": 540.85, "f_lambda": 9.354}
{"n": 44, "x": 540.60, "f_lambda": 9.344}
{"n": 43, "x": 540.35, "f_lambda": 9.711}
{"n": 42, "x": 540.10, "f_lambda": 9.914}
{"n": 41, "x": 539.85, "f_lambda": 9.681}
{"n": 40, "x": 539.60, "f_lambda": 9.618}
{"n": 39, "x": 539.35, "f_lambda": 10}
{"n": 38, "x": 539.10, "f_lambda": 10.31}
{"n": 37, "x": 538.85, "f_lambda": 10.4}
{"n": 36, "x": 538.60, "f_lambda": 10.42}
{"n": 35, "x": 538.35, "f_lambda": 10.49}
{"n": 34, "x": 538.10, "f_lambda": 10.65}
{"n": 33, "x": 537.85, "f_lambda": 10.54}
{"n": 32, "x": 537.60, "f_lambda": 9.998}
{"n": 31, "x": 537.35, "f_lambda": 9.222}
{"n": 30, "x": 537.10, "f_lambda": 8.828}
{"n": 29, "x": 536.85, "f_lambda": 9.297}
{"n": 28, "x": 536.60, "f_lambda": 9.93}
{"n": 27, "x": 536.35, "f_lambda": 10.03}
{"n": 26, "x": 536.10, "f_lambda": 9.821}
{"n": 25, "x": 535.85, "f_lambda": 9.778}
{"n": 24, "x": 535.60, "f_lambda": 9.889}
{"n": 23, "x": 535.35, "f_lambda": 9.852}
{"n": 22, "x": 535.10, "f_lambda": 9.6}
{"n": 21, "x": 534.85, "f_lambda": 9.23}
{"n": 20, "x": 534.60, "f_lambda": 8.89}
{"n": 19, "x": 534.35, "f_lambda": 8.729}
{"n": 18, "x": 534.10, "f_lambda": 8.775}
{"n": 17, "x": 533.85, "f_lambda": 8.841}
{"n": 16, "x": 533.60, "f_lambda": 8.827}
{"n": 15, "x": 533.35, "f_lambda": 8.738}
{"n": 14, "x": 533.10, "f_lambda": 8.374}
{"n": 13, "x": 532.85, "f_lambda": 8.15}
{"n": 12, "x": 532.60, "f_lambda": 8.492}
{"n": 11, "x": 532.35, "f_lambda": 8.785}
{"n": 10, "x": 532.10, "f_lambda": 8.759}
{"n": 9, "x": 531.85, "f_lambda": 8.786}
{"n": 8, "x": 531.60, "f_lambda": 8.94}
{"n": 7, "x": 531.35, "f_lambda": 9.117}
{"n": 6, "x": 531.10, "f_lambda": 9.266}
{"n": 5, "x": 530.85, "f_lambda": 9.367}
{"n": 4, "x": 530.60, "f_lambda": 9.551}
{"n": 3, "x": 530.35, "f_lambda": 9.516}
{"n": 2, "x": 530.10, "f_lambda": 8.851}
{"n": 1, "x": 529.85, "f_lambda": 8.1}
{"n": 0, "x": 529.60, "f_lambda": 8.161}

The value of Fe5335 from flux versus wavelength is 0.307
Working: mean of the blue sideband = 9.29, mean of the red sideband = 9.86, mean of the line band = 8.81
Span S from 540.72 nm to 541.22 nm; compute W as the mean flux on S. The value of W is 9.57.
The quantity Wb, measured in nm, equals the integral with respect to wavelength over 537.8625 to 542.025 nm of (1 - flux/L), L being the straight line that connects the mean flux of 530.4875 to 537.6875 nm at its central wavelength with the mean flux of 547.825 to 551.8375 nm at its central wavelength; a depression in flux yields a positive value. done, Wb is -0.46 nm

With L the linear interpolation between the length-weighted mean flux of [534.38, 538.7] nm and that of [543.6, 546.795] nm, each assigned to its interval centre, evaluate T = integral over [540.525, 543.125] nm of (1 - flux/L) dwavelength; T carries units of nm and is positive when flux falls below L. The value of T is -0.29 nm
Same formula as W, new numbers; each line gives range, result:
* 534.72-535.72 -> 9.64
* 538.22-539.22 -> 10.4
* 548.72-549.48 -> 9.68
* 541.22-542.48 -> 11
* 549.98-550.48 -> 8.84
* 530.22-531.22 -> 9.42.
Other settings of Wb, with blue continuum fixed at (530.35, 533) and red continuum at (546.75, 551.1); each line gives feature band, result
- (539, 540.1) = -0.10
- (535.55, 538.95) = -0.35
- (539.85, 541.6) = -0.15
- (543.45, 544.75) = -0.17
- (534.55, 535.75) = -0.07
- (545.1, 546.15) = 0.10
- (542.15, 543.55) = -0.18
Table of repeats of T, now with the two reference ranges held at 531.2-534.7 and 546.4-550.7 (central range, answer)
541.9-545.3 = -0.38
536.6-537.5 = -0.04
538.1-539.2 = -0.19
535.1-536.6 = -0.18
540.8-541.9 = -0.17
